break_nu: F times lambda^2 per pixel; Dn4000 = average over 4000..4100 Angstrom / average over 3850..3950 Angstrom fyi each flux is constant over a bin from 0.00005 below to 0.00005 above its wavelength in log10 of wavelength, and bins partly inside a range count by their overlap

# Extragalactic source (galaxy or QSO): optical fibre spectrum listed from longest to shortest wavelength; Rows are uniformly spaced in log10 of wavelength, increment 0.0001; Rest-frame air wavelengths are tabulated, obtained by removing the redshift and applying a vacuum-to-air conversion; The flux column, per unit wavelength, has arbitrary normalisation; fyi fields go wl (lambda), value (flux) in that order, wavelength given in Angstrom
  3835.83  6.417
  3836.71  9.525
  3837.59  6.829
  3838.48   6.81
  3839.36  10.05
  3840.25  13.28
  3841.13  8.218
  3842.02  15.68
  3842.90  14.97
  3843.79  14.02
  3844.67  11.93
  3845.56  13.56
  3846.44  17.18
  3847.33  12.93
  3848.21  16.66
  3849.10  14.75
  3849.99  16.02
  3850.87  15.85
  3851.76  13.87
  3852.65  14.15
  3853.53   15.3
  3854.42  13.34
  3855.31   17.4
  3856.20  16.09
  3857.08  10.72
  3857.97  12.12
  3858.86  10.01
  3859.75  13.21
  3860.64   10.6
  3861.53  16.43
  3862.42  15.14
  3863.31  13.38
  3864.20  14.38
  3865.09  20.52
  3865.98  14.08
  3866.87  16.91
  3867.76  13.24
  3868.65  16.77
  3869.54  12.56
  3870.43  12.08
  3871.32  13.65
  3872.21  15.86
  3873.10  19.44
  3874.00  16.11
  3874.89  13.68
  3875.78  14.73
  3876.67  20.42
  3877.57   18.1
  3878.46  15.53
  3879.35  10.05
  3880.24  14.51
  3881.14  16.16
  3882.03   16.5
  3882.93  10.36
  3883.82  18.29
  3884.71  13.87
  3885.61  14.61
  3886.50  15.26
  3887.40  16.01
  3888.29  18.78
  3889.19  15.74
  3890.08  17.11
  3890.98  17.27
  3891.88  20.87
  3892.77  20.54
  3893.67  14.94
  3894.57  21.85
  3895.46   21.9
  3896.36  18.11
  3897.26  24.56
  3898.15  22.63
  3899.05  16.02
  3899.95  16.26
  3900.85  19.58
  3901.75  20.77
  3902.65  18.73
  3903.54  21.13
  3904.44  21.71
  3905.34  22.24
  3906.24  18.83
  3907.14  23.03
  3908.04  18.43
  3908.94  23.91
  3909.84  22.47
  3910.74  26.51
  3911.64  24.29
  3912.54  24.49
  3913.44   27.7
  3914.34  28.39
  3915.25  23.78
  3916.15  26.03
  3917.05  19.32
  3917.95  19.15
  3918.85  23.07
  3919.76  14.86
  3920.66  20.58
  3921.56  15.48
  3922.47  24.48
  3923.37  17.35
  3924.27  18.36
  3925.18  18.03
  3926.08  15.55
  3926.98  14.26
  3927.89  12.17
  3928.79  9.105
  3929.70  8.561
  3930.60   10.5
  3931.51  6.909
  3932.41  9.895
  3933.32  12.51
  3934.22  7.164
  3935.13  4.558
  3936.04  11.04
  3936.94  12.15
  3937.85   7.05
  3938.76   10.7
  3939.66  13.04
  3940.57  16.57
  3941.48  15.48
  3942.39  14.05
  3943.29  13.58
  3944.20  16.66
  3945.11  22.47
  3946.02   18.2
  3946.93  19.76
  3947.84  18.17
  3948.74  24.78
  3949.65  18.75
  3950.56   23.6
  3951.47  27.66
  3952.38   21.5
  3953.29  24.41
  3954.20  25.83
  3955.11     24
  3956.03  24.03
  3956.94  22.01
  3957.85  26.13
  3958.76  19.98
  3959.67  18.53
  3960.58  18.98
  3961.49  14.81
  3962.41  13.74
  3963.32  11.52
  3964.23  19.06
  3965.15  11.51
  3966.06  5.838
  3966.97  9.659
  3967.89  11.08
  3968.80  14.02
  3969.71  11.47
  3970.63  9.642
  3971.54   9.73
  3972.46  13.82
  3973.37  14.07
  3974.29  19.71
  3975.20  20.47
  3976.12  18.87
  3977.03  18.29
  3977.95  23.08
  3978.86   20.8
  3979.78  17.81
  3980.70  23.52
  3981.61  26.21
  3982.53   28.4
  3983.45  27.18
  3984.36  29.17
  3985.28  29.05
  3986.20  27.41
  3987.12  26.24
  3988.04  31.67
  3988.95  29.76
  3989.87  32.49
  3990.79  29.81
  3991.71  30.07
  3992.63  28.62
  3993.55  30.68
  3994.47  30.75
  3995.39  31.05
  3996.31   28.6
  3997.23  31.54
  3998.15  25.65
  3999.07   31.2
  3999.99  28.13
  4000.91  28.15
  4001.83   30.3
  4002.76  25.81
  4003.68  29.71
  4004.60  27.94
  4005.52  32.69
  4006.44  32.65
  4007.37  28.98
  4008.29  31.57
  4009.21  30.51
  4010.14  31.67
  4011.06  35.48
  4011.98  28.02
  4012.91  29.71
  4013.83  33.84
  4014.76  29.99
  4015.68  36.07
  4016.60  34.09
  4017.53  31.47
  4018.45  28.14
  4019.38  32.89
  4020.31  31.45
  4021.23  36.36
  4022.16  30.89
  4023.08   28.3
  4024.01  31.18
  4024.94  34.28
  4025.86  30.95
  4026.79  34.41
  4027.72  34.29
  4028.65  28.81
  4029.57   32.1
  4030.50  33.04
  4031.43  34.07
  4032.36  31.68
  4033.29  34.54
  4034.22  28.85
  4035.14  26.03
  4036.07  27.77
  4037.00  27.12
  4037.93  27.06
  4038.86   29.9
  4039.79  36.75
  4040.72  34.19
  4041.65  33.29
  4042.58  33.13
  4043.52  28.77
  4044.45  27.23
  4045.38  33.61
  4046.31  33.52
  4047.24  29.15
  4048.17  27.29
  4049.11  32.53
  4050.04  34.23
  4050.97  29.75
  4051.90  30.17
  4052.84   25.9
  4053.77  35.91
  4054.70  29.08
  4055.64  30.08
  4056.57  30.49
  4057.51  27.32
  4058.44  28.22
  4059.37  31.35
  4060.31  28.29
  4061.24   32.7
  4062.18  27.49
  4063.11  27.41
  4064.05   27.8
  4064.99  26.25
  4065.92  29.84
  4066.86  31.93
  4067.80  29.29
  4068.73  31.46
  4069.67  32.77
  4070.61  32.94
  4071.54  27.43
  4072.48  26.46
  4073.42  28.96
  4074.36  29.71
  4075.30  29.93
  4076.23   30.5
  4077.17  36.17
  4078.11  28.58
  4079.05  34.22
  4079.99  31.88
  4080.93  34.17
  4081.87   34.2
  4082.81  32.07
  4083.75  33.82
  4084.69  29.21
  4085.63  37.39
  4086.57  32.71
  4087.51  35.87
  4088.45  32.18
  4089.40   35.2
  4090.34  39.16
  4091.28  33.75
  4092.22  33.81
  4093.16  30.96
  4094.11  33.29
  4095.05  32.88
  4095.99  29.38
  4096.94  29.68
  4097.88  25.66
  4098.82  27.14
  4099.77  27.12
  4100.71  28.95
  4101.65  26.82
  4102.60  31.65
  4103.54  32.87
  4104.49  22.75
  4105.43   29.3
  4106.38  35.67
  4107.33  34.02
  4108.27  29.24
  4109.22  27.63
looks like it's 2.01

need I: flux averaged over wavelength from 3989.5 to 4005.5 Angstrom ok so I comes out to 29.5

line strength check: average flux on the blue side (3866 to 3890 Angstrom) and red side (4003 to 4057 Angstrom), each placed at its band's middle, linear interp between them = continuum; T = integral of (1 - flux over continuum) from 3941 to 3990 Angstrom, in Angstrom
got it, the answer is 9.3 Angstrom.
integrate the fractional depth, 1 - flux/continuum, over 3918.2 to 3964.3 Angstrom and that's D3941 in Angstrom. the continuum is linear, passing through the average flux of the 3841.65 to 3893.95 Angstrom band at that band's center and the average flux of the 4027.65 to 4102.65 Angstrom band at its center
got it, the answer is 9.6 Angstrom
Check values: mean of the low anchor 15.2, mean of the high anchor 30.9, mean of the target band 16.7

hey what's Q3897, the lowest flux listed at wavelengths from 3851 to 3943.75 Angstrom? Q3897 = 4.558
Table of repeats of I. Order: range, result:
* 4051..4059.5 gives 29.8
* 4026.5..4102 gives 31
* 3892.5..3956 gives 18.5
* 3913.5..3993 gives 18.6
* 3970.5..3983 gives 19.1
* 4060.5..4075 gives 29.5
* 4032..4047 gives 30.8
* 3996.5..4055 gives 31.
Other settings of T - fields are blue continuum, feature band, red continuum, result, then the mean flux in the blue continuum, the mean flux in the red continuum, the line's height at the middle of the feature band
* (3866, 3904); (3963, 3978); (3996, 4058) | 6.73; 16.9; 30.9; 25.3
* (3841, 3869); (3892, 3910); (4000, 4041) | -1.21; 14.4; 31.2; 19.1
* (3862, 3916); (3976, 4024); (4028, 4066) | -4.27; 18.3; 30.3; 26.8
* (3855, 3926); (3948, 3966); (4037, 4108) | 1.93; 18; 30.9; 22.7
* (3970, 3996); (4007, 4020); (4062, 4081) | -2.65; 24.2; 30.2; 26.3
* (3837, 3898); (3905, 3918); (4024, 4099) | -3.19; 15.1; 31.2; 18.8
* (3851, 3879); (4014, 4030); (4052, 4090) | -2.96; 14.8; 30.9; 27.1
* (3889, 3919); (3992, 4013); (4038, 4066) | -2.06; 21.3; 30.3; 27.3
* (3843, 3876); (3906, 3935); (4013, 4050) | 3.13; 14.6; 31.5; 20.6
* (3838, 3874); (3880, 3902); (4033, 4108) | -1.09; 14.1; 30.8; 16.8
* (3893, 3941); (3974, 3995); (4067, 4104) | -2.54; 17.7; 31.6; 23.3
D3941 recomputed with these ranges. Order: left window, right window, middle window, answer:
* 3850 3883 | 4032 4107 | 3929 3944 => 6.9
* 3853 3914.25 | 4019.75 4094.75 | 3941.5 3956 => 1.2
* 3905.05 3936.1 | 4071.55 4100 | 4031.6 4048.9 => -1.6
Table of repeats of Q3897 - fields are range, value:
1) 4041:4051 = 27.23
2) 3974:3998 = 17.81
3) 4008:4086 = 25.9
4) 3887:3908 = 14.94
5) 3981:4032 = 25.65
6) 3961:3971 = 5.838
